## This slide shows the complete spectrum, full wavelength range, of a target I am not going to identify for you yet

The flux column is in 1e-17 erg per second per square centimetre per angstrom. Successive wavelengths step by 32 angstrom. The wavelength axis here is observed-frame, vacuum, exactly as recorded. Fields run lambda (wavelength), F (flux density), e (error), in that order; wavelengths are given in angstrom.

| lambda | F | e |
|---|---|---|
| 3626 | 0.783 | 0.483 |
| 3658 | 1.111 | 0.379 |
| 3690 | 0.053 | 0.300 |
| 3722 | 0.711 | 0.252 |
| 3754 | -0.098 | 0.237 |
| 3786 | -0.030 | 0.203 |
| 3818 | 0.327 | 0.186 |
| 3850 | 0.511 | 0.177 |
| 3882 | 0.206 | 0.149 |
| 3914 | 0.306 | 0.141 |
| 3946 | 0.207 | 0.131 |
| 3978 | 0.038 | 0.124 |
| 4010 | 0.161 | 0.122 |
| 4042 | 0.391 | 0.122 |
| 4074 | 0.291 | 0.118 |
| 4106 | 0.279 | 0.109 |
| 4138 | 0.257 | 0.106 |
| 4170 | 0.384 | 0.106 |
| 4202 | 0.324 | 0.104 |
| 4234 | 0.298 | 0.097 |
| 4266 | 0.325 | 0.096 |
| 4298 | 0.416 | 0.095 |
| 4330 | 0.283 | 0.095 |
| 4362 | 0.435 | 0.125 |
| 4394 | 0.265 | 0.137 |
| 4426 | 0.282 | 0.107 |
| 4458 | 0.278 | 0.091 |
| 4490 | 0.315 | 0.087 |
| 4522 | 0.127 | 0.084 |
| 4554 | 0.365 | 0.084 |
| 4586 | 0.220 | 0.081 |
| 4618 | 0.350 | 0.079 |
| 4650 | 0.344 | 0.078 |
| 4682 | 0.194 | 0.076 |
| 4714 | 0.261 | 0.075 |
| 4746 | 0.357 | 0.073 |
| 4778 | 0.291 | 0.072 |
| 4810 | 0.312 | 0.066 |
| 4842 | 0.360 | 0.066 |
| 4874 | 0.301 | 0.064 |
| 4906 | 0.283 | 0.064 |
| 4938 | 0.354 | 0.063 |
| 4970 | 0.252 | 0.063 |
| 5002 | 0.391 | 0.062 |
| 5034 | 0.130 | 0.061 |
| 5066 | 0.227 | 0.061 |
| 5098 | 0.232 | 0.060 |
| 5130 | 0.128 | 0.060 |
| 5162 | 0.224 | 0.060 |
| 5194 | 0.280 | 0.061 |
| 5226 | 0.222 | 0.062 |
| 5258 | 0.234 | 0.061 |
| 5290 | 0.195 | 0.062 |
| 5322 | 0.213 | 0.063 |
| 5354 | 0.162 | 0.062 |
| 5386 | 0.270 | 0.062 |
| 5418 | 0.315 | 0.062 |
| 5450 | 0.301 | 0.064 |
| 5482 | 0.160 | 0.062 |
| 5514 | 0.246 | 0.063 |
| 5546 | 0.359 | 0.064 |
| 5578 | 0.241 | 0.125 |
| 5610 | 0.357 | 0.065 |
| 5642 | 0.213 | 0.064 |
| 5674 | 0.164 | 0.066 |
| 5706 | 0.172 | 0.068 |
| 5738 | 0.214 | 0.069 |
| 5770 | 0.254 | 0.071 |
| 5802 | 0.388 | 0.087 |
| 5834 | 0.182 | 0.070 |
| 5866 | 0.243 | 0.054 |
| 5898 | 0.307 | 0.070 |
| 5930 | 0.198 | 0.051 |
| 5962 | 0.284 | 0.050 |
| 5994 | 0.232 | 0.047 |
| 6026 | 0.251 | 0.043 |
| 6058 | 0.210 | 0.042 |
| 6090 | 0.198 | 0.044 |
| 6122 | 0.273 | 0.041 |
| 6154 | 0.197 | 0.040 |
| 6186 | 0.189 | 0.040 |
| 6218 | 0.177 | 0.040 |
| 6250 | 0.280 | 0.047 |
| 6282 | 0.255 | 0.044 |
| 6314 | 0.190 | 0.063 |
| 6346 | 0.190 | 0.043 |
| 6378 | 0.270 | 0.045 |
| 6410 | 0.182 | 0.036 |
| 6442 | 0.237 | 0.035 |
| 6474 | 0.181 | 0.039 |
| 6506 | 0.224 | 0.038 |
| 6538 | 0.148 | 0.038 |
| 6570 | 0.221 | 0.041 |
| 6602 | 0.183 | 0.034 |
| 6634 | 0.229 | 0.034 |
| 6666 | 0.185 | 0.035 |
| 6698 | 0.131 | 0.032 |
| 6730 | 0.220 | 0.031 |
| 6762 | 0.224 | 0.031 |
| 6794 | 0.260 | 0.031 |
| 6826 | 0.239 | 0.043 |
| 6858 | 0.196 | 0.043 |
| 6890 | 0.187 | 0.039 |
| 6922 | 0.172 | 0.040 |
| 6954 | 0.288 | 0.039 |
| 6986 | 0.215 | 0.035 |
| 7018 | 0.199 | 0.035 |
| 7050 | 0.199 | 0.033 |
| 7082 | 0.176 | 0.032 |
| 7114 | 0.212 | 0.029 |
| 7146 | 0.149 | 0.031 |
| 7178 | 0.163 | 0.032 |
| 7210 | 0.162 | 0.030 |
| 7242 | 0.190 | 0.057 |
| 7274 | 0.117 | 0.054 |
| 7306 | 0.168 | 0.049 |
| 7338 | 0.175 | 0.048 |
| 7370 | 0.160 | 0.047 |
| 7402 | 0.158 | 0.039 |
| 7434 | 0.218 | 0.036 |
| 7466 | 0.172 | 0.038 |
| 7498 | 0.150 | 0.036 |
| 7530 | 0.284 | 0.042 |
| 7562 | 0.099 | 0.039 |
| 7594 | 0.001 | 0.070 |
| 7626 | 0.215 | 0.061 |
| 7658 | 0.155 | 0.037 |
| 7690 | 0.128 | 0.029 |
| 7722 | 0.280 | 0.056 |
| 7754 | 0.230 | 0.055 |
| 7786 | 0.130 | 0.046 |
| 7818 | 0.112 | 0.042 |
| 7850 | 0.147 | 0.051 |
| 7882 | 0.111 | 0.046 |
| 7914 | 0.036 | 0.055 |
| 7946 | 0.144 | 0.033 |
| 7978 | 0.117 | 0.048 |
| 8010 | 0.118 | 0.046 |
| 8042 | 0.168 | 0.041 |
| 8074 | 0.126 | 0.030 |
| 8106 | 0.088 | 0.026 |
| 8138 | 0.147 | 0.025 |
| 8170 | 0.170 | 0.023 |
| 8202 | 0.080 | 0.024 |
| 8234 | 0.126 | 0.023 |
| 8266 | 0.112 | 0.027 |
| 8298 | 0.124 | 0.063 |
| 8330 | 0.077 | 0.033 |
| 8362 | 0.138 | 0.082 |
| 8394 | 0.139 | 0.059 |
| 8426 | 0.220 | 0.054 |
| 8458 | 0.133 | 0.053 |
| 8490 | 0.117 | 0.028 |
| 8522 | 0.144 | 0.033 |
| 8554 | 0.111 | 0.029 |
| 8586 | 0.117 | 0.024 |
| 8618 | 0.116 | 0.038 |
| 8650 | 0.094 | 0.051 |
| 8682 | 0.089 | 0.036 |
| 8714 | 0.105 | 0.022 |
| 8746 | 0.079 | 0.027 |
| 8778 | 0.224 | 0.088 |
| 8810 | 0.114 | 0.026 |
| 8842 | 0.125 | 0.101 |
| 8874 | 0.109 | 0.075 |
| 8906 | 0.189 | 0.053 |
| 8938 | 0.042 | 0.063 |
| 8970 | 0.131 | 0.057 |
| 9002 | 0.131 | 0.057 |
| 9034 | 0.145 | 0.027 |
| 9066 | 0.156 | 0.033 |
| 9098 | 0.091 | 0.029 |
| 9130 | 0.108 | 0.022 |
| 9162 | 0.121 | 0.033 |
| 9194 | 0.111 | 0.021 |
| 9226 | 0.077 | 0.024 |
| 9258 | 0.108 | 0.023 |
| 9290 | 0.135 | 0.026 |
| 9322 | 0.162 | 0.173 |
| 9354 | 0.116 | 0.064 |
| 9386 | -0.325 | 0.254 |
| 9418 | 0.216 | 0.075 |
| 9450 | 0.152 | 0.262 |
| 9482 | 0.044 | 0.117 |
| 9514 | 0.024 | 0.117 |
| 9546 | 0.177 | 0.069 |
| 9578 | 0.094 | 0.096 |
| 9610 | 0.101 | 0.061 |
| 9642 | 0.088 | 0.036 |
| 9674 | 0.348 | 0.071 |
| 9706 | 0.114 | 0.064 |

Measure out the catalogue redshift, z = 1.433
